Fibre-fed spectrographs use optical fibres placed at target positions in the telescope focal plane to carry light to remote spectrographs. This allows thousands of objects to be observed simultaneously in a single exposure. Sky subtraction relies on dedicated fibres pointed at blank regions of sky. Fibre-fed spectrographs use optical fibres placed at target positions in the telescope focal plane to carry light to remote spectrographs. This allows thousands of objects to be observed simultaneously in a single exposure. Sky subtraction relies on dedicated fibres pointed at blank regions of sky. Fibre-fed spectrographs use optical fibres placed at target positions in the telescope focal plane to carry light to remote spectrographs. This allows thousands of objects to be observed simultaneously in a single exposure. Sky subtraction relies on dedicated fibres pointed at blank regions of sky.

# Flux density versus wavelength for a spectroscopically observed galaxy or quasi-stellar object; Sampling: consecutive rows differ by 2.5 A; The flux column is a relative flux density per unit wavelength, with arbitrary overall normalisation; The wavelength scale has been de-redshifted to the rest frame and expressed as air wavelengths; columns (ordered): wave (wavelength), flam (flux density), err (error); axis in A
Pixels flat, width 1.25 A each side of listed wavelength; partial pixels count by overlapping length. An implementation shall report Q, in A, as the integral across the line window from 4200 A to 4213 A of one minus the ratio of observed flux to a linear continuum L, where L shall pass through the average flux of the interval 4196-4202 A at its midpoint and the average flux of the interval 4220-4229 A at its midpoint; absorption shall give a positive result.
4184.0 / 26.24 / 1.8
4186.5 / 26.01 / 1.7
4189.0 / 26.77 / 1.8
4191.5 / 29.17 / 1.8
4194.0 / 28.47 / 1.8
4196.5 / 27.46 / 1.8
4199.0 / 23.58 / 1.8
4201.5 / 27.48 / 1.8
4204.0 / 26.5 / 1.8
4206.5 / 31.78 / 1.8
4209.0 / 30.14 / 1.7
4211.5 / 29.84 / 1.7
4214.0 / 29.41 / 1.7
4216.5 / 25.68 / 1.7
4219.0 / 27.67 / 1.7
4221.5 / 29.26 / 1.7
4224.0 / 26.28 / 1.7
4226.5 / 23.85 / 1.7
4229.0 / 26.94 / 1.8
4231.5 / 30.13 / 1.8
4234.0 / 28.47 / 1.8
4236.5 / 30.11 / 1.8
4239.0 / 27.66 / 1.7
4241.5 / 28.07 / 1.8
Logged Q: -1.5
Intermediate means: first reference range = 25.8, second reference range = 26.6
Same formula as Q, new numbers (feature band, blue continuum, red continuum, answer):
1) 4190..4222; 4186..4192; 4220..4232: -1.1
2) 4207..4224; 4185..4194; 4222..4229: -1.5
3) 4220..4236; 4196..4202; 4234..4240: 0.3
